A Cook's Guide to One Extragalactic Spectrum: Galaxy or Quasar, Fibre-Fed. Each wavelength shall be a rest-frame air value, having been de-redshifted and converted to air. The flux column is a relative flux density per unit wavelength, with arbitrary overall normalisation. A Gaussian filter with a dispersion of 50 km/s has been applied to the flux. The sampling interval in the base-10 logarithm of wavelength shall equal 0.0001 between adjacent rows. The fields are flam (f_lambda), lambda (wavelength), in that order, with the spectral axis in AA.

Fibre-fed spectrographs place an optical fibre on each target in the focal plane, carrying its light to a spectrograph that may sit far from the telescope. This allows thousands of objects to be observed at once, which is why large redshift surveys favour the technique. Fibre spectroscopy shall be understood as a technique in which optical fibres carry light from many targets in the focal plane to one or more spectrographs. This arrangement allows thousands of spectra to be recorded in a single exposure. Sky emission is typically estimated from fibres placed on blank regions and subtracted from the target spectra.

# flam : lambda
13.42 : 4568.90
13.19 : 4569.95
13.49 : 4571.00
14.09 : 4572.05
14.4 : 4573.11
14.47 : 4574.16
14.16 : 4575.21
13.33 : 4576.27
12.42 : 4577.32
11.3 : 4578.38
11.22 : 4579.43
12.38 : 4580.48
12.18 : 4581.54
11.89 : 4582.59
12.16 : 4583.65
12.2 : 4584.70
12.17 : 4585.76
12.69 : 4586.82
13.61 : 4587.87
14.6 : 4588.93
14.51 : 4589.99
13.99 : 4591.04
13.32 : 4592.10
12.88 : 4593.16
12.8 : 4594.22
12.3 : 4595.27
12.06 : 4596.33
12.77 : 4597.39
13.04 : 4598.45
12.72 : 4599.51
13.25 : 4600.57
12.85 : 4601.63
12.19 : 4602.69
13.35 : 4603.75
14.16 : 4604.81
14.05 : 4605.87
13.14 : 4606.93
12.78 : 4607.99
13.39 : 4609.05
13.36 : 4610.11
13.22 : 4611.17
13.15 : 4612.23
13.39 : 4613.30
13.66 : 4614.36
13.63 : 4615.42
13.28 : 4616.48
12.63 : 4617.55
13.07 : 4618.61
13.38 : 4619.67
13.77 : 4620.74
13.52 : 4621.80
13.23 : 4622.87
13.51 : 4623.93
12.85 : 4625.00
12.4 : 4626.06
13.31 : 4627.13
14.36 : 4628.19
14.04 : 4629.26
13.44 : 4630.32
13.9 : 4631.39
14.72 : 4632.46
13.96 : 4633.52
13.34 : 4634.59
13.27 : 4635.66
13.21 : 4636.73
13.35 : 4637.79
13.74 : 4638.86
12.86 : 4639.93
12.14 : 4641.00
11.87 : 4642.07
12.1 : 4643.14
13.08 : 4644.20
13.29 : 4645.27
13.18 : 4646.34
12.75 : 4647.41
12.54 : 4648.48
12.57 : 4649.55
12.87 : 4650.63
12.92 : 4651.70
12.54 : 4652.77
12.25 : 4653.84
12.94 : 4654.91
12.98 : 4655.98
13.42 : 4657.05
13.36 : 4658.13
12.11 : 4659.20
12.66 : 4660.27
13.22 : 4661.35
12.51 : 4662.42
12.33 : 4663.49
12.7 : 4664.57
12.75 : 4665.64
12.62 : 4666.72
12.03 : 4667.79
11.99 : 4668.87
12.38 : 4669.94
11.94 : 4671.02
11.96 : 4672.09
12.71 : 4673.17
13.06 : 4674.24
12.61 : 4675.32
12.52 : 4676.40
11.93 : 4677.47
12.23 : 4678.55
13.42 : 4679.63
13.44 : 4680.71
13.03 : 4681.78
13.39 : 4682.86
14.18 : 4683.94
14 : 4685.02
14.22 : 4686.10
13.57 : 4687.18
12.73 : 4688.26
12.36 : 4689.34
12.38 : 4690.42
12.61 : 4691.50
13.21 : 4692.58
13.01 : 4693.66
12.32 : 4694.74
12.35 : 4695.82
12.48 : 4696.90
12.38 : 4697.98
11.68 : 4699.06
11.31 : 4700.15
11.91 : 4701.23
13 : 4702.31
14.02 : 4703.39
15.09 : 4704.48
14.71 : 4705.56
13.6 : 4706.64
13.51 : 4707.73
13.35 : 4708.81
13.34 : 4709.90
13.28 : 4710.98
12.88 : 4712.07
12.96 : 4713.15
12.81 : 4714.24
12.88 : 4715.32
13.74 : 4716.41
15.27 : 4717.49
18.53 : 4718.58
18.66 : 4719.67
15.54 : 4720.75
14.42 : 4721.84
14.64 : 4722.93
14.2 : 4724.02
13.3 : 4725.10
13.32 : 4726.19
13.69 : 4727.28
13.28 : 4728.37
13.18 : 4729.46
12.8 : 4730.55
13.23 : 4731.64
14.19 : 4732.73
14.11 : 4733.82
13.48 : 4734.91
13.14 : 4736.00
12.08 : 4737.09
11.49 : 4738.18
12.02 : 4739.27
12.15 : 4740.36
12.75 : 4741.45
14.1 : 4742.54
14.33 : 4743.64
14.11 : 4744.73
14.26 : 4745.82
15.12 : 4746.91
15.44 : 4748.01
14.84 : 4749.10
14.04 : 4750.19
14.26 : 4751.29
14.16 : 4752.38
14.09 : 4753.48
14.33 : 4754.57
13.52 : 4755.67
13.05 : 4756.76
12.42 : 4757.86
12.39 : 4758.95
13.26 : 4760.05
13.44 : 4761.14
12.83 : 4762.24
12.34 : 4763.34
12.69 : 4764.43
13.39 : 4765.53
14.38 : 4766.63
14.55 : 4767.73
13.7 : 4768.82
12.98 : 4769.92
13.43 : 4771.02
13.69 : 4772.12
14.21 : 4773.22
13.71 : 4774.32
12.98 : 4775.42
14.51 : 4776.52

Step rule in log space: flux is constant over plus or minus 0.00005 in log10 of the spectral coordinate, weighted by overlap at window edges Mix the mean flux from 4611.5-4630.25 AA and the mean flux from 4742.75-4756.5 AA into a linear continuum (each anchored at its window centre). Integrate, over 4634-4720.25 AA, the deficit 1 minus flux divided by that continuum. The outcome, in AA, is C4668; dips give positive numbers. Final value 4.6 AA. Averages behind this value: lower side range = 13.4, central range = 13.1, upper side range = 14.3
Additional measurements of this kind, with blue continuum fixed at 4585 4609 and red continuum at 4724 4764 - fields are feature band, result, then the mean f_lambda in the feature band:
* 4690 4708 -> 0.62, 12.9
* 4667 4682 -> 0.91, 12.5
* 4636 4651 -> 0.47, 12.8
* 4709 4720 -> -0.75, 14.3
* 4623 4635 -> -0.36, 13.6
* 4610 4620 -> -0.07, 13.3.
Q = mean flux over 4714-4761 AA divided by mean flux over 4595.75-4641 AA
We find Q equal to 1.04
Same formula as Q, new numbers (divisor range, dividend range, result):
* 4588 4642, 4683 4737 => 1.02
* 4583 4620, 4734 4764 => 1.03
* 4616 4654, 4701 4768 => 1.05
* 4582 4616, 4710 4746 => 1.05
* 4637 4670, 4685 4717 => 1.03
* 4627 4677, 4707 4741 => 1.06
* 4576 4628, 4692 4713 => 1.00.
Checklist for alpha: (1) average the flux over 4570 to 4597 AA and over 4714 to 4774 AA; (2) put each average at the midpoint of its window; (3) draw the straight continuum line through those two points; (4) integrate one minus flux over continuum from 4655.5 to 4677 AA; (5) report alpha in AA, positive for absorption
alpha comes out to 1.3 AA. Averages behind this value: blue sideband 13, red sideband 13.8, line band 12.6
